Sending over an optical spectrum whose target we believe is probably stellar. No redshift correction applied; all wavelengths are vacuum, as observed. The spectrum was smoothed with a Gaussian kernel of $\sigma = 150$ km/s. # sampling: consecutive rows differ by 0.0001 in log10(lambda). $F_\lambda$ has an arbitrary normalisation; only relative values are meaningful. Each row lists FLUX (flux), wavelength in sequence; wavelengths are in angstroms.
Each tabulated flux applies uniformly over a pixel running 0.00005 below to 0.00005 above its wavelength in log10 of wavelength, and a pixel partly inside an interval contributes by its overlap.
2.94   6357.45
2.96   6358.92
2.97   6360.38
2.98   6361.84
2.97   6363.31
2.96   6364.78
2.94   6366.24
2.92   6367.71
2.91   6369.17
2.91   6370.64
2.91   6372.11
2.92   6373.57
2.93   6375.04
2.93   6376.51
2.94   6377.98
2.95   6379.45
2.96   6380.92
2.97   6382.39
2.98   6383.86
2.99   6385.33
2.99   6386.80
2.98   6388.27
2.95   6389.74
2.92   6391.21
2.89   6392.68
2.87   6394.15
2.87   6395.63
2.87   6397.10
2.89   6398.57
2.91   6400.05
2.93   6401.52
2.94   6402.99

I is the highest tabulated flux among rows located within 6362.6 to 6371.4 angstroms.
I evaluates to 2.97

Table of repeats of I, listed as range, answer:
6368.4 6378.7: 2.94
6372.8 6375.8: 2.93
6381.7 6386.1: 2.99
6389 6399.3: 2.95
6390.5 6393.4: 2.92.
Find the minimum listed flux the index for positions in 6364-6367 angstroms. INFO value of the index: 2.94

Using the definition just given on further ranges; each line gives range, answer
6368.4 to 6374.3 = 2.91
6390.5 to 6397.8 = 2.87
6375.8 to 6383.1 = 2.93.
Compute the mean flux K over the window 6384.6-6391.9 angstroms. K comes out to 2.97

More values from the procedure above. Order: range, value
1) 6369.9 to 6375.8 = 2.92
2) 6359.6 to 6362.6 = 2.98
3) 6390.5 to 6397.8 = 2.88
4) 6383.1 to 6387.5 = 2.99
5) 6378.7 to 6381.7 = 2.95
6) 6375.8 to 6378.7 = 2.93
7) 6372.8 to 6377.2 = 2.93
